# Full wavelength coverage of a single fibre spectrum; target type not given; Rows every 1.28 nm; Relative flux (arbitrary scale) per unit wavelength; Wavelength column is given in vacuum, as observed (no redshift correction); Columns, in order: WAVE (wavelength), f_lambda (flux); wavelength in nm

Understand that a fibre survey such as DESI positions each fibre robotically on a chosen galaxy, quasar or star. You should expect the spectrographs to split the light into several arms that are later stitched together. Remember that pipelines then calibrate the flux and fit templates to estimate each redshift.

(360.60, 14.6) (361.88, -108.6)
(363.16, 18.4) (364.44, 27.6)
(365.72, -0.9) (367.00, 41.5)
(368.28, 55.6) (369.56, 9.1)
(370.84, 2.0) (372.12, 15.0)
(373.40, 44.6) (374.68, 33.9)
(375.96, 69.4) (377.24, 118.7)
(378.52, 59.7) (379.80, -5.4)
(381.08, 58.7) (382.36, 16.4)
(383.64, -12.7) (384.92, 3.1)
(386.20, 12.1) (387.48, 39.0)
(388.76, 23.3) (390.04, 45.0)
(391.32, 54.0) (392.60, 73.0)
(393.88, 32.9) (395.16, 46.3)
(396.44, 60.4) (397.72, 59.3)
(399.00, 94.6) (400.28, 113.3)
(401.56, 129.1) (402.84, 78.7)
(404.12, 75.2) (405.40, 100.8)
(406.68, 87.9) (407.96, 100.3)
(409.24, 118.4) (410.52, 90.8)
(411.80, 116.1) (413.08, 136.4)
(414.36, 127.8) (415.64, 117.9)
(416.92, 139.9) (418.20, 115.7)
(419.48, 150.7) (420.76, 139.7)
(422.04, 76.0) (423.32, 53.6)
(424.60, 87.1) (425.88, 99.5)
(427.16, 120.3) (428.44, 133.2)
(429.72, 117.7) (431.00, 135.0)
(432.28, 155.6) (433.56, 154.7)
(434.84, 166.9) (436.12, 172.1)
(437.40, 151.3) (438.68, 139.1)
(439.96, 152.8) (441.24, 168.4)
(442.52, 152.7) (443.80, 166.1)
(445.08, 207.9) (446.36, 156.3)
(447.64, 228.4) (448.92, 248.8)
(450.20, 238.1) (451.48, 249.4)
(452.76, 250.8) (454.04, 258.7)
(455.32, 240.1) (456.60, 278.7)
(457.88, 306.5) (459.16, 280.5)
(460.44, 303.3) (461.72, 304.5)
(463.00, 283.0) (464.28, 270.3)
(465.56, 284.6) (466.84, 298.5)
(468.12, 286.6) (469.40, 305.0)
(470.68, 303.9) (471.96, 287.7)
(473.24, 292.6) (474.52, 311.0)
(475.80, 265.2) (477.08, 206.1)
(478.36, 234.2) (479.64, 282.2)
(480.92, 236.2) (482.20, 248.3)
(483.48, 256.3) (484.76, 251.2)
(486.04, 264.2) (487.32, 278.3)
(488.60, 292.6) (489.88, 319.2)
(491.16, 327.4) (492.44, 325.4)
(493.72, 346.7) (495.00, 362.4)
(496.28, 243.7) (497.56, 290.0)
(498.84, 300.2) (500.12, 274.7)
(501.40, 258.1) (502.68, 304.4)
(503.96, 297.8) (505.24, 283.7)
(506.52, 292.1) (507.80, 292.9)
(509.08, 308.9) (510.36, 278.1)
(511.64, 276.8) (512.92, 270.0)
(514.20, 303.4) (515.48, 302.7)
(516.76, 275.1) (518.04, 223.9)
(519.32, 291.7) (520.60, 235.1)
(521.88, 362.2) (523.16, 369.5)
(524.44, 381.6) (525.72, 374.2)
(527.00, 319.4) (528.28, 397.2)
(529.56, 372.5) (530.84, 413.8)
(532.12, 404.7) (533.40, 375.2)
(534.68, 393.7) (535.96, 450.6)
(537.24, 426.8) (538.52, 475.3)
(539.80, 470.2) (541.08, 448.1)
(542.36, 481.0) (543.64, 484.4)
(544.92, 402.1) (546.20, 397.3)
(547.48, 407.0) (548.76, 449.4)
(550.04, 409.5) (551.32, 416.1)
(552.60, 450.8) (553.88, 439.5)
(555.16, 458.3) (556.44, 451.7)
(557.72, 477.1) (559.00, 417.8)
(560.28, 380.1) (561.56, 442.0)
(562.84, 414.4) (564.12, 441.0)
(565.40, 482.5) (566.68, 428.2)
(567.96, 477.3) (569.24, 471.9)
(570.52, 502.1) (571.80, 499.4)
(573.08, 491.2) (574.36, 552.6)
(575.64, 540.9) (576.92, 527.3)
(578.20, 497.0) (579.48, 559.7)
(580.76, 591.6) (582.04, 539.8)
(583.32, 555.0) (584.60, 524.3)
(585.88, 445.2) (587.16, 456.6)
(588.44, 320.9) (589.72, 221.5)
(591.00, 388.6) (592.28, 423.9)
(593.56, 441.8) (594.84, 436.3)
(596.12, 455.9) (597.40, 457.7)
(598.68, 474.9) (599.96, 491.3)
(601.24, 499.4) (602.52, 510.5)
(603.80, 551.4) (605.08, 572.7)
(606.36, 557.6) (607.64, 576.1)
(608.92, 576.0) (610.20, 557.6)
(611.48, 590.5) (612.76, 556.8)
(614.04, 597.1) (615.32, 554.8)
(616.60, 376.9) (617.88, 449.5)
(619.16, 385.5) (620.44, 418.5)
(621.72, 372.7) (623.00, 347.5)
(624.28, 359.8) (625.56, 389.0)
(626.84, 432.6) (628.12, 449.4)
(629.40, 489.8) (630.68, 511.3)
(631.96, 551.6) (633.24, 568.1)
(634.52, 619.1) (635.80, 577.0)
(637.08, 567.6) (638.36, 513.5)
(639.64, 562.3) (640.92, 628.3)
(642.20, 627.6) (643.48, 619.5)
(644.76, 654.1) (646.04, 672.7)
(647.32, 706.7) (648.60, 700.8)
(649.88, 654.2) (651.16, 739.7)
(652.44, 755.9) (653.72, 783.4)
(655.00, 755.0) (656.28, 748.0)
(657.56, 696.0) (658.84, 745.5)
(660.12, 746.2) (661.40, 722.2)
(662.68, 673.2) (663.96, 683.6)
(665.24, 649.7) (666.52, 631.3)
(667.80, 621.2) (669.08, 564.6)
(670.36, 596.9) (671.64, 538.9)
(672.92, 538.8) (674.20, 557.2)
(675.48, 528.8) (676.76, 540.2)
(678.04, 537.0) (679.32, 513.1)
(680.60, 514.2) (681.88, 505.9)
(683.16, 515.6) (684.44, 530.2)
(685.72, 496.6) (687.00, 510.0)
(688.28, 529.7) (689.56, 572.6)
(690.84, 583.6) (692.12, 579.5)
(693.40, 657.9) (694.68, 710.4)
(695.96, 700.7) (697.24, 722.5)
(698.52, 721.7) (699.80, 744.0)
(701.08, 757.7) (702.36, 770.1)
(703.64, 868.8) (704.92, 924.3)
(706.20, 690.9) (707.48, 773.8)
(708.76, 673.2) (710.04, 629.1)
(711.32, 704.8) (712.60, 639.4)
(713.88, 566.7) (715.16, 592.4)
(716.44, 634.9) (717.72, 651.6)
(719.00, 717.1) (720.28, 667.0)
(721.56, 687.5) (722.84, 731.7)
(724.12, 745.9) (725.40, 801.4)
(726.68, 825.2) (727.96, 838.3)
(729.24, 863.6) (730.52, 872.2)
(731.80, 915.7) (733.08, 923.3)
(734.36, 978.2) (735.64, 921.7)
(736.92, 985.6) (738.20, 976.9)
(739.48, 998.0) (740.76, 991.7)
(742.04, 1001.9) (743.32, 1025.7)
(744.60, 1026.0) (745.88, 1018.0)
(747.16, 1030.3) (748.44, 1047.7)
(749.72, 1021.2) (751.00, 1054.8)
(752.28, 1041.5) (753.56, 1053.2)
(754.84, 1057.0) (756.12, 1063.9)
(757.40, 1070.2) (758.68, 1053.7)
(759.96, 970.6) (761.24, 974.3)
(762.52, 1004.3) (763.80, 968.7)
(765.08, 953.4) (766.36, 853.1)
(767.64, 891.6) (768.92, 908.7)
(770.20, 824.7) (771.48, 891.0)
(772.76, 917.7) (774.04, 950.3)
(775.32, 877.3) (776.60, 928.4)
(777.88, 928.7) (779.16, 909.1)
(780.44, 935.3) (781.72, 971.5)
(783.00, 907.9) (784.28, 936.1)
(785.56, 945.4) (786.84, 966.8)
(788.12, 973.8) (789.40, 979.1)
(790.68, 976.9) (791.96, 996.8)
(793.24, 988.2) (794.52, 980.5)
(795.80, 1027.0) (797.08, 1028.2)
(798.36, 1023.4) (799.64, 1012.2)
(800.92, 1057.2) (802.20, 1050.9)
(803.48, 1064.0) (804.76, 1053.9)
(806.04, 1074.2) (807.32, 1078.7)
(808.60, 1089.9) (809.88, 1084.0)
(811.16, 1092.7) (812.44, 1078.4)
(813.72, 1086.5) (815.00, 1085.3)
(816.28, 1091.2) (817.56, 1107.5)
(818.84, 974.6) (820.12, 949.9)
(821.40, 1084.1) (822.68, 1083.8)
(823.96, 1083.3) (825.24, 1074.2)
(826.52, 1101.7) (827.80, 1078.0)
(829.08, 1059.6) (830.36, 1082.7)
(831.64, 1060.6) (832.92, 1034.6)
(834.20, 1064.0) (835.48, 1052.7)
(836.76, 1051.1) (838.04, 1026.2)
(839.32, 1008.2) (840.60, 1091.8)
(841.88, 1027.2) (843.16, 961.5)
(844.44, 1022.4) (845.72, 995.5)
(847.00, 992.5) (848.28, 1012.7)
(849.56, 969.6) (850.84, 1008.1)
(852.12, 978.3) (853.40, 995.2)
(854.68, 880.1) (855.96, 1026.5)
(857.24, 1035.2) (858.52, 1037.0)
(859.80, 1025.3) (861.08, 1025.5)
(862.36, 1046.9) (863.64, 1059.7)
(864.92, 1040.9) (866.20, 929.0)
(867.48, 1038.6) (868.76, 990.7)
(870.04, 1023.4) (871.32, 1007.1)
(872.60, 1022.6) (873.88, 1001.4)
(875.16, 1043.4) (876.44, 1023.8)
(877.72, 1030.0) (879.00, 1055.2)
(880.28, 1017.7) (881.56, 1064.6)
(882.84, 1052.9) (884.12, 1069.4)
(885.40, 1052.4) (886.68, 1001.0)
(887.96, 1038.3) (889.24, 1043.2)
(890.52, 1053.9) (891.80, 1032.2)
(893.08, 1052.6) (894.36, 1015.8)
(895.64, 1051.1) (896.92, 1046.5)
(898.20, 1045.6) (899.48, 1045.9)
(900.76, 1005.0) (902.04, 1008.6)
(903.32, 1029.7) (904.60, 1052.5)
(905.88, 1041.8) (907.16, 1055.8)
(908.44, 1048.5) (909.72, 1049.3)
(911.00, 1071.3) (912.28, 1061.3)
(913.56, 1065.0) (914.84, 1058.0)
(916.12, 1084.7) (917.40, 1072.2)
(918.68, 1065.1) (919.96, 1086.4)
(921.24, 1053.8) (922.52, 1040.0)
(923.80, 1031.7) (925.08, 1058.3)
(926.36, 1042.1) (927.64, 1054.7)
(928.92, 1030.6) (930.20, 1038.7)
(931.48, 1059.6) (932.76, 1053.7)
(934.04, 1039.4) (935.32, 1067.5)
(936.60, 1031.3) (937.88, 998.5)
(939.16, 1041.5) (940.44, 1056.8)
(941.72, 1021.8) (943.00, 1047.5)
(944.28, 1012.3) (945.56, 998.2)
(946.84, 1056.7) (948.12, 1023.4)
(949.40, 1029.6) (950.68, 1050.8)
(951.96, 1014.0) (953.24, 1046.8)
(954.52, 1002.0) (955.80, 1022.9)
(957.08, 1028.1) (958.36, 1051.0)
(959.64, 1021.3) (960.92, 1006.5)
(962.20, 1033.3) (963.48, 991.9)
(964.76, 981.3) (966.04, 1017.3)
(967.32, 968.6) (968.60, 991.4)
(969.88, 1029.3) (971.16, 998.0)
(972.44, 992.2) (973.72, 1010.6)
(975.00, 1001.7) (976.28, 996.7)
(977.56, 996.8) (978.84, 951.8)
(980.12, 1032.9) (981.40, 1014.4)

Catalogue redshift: 0.000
